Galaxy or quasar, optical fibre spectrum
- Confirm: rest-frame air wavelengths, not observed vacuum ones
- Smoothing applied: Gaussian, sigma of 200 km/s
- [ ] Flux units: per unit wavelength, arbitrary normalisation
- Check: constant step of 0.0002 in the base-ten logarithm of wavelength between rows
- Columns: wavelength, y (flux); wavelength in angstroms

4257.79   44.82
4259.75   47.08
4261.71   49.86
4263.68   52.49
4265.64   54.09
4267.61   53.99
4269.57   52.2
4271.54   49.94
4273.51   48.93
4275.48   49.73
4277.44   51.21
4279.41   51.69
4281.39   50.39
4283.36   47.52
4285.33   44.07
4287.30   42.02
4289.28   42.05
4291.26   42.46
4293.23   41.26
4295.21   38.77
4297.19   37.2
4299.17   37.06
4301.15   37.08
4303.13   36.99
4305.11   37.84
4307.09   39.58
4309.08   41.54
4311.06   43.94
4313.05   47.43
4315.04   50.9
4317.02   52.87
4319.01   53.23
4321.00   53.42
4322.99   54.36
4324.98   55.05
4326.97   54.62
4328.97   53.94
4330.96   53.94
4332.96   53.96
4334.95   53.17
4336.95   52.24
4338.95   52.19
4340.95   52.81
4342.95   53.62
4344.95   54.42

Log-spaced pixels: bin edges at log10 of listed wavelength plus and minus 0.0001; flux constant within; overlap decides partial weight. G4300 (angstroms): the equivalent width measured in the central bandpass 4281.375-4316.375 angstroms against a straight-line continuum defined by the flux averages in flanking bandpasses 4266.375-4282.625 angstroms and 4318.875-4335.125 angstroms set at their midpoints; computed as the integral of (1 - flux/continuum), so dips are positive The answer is 6.96 angstroms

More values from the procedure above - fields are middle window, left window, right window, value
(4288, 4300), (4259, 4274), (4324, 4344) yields 2.8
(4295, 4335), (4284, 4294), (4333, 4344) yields 1.0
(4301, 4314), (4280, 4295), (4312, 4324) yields 2.2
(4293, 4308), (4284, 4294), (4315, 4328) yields 2.7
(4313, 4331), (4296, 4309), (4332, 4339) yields -2.5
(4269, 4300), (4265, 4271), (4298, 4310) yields 0.7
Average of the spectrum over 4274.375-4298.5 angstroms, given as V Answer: 44.8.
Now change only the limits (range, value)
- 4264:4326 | 46.5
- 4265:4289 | 49.4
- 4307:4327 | 50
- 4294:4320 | 42.6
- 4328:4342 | 53.2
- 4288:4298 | 40.4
